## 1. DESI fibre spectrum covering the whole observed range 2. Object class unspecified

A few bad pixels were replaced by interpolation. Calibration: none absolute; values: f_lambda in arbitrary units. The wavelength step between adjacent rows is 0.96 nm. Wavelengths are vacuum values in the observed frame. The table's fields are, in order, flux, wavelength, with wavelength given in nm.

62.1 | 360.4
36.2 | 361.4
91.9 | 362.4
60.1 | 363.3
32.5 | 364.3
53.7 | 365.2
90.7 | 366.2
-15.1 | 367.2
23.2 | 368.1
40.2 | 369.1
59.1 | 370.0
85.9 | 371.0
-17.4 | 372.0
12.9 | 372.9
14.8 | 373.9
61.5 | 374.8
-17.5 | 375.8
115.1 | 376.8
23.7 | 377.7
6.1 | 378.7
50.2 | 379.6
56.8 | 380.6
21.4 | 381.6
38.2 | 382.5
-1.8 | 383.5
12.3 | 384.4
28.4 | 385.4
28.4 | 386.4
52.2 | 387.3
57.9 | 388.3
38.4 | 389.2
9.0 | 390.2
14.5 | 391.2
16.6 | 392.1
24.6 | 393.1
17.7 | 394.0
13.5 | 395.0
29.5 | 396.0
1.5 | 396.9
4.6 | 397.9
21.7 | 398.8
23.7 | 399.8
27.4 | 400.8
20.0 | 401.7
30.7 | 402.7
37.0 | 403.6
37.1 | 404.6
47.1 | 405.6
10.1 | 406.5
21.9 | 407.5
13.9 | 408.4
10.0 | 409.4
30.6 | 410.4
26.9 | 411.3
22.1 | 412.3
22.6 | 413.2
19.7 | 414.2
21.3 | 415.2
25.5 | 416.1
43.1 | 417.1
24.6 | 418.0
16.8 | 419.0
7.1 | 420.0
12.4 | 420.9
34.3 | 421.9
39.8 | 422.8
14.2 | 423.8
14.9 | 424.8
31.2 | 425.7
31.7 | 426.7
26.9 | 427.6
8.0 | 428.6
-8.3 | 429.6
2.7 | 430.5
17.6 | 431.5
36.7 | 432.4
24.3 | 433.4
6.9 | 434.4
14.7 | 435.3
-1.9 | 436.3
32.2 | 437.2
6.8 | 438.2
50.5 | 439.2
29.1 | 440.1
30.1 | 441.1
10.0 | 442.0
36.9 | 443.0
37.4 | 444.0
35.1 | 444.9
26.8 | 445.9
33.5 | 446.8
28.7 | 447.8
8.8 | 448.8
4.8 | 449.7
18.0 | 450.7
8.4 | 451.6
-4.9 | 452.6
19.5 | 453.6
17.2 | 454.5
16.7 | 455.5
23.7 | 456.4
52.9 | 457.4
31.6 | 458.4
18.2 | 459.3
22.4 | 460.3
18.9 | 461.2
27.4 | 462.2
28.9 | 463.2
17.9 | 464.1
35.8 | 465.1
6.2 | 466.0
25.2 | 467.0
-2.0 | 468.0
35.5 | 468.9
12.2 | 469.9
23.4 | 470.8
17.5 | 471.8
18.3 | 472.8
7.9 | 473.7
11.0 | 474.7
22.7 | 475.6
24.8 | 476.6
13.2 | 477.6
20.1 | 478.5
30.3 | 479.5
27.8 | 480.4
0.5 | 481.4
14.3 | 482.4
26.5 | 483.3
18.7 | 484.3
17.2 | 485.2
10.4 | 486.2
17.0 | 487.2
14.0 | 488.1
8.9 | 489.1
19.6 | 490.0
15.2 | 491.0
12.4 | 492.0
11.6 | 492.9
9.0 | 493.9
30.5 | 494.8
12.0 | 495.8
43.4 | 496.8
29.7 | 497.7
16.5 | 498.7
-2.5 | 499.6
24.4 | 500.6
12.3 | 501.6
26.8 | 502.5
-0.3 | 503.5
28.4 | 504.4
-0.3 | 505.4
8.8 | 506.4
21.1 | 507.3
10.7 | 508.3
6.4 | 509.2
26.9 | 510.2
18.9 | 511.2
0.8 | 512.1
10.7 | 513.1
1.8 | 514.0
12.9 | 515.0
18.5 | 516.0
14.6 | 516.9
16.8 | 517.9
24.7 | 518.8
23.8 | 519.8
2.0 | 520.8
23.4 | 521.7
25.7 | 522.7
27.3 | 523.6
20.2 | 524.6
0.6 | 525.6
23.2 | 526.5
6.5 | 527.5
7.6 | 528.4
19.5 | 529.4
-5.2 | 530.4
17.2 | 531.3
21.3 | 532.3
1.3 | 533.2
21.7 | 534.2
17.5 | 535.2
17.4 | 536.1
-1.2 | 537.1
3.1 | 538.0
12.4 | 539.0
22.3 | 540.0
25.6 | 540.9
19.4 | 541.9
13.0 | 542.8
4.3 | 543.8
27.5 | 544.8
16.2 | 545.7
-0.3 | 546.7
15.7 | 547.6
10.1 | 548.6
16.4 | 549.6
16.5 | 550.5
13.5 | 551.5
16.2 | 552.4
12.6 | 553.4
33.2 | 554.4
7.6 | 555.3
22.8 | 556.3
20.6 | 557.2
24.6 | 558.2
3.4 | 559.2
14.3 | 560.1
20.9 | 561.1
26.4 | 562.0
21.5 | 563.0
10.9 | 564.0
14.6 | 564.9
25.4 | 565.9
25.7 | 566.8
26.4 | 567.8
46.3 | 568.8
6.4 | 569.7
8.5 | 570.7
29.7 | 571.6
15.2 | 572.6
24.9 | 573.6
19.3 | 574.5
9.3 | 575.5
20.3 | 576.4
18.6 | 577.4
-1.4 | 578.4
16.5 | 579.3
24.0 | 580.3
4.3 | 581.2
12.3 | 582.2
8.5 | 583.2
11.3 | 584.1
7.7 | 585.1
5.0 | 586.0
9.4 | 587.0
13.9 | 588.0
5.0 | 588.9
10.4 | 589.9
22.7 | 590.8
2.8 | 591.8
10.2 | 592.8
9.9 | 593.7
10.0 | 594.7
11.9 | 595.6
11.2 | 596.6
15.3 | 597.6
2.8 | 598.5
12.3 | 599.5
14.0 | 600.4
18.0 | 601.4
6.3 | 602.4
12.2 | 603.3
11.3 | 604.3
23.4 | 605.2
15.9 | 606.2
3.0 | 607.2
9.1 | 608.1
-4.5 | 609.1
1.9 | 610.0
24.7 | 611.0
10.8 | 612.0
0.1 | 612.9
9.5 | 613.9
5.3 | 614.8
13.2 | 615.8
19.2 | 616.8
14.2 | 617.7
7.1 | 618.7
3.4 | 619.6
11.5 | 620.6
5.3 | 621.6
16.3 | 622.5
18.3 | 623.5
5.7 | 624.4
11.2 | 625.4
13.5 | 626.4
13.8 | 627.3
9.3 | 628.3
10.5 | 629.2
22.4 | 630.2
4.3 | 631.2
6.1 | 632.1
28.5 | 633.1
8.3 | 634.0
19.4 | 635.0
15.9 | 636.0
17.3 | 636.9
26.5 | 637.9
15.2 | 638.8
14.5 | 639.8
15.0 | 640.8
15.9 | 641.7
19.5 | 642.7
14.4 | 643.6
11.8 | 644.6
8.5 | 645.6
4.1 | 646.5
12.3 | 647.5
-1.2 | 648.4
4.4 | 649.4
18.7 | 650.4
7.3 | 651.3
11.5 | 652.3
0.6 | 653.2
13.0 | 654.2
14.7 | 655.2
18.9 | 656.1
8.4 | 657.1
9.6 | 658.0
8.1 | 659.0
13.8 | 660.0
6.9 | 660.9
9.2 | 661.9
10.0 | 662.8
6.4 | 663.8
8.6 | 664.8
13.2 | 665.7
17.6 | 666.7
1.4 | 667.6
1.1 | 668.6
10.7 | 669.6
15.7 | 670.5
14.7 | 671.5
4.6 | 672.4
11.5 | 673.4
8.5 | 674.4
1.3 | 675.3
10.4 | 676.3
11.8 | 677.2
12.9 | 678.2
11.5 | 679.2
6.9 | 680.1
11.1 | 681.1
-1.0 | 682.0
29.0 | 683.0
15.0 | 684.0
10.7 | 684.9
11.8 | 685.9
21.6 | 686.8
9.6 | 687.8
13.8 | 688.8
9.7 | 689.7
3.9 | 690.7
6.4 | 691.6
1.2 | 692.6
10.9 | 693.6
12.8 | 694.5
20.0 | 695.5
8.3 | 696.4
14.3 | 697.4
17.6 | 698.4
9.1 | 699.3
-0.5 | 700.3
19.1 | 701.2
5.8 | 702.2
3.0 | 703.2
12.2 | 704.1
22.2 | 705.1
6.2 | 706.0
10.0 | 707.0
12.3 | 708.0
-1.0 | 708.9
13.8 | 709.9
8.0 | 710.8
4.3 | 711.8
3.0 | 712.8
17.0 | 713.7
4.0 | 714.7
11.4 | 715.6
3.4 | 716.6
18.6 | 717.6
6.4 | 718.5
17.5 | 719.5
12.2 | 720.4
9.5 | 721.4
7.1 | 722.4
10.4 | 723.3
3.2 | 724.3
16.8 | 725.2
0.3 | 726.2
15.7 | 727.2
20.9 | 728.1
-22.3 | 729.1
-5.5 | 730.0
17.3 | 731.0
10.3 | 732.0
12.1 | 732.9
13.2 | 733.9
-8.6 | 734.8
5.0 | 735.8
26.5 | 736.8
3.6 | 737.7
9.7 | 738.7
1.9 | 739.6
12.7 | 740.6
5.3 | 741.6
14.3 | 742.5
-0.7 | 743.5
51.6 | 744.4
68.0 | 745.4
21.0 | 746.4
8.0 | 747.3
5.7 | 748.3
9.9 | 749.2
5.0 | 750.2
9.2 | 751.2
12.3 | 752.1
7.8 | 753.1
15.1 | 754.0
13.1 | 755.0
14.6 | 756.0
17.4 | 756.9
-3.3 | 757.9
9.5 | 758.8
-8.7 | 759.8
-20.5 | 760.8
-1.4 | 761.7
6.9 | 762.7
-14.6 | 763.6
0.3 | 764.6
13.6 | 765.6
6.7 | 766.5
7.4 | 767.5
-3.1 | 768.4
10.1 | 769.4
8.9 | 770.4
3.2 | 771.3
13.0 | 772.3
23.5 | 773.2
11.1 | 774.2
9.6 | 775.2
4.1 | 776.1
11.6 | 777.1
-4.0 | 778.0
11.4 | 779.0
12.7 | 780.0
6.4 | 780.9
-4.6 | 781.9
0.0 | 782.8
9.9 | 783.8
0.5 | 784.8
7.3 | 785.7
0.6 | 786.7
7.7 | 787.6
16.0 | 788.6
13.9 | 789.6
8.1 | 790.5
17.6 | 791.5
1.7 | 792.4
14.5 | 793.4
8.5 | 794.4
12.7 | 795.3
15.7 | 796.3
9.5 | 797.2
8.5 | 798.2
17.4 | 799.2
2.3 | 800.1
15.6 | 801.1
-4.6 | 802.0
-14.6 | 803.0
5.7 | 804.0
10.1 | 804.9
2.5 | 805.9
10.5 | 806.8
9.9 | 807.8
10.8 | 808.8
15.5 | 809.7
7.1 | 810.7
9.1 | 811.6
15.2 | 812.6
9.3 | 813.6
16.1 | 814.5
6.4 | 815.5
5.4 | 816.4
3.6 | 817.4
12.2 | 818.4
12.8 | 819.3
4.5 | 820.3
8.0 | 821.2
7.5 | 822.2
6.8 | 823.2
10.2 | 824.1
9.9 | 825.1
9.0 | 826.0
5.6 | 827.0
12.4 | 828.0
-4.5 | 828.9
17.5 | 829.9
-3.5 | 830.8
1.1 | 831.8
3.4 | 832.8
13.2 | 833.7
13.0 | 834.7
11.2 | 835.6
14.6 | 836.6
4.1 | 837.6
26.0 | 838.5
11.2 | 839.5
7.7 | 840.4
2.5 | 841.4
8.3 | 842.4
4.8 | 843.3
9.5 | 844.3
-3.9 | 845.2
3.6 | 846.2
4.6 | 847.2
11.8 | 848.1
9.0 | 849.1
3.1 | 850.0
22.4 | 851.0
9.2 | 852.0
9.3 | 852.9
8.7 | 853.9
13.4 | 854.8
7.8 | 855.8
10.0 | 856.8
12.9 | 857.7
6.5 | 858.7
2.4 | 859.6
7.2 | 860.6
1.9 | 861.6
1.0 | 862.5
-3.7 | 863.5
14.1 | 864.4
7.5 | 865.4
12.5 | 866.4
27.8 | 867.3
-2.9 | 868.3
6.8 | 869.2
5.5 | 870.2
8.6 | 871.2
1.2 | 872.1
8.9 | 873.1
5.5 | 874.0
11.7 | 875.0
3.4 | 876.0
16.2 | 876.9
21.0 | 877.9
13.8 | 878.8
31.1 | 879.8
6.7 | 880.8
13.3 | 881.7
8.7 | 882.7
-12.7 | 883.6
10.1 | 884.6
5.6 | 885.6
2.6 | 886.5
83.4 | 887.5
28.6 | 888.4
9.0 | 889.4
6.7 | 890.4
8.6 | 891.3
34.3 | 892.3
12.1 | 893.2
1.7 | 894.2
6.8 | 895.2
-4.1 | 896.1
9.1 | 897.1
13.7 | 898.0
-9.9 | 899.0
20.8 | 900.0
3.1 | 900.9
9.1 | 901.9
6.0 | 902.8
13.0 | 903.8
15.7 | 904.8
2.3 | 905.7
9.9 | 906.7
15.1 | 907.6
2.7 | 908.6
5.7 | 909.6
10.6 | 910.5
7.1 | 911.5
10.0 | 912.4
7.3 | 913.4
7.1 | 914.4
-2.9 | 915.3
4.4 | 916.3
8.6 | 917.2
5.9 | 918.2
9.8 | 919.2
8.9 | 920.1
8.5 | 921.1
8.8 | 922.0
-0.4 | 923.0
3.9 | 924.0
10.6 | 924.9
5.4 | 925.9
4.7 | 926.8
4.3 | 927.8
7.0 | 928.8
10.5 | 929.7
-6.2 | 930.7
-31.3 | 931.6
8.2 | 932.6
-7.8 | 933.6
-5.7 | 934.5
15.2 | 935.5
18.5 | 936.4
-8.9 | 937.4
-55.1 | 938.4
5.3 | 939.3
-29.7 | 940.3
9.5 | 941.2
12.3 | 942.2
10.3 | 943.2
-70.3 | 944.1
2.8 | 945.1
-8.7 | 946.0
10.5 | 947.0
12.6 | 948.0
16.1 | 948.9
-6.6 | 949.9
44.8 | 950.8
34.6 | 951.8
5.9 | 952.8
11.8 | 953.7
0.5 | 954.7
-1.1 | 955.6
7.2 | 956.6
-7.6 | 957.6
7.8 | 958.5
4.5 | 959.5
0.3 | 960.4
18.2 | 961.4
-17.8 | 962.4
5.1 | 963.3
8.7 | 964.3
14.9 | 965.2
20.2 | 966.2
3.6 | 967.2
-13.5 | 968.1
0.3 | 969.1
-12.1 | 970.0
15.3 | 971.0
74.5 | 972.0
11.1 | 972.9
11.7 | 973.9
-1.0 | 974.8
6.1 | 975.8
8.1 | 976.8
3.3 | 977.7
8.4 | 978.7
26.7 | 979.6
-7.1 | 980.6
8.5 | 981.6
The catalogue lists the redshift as 1.00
